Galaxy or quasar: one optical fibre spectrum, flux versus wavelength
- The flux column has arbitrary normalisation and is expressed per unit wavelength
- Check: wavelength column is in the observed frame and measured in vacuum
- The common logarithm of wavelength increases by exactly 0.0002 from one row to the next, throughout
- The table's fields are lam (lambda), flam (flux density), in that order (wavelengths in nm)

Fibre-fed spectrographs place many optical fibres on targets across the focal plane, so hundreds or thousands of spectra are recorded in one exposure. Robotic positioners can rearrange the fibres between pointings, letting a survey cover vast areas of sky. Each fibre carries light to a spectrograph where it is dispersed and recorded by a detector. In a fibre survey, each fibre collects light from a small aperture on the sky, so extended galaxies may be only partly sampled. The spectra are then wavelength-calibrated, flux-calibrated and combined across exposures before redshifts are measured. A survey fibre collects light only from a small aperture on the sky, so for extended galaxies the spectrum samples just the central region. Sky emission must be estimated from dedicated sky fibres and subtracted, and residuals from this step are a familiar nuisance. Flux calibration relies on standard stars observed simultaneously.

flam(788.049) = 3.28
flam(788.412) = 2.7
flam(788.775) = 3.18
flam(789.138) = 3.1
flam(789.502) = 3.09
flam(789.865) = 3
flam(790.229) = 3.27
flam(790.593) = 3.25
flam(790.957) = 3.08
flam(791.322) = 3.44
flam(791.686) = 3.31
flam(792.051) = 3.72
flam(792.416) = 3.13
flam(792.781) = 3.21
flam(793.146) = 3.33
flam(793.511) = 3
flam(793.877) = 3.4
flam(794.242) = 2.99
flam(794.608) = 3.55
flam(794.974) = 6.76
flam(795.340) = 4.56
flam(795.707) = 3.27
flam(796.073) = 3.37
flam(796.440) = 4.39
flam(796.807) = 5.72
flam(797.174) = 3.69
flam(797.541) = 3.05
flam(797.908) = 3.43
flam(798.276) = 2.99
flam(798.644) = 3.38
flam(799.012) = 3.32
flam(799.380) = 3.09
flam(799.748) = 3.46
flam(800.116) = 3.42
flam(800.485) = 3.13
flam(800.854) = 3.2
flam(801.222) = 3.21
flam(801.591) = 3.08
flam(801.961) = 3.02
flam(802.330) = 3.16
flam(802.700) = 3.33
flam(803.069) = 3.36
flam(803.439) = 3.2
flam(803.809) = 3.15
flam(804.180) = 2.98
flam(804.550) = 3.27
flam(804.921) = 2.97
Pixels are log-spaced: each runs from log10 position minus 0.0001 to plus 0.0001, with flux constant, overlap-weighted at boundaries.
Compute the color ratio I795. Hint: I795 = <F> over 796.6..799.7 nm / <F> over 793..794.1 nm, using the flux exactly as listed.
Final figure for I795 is 1.11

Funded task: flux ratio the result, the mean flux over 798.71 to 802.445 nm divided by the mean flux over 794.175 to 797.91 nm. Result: 0.78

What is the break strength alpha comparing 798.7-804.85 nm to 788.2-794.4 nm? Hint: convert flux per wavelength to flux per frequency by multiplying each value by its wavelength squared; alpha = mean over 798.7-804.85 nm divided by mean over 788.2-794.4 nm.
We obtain 1.0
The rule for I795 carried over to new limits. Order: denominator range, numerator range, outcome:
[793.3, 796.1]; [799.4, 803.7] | 0.83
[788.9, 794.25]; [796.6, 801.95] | 1.06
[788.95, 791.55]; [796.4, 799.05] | 1.17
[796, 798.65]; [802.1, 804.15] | 0.85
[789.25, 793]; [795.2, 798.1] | 1.21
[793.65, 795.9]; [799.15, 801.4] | 0.80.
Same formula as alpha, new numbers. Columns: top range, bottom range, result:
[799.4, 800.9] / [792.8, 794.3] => 1.04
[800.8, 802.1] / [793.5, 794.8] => 0.97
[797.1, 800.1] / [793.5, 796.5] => 0.84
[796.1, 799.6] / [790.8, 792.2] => 1.10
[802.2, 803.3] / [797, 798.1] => 0.98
